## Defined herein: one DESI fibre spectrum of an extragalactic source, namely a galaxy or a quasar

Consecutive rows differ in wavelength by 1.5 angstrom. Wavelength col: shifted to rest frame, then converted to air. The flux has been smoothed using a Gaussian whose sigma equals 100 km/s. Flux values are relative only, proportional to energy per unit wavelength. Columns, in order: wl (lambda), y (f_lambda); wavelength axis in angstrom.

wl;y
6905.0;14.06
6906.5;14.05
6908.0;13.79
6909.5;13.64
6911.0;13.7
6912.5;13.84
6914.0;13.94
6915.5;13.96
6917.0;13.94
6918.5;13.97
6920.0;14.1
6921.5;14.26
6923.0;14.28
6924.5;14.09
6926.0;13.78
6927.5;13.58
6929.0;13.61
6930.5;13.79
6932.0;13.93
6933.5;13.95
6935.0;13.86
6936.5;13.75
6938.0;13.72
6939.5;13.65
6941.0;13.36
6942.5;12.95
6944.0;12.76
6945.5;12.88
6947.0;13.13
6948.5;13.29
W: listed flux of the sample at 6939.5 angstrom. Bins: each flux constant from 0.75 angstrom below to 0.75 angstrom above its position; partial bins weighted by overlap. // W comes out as 13.65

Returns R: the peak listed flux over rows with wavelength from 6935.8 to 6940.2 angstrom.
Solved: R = 13.75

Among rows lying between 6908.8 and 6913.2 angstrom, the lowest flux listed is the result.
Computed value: 13.64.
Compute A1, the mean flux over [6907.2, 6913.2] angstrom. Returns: 13.7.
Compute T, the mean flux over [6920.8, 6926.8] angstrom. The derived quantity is 14.1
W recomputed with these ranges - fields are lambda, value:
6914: 13.94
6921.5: 14.26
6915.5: 13.96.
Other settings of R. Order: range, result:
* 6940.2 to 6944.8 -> 13.36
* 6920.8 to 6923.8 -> 14.28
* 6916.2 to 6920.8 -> 14.1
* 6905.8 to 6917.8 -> 14.05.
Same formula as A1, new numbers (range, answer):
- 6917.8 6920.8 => 14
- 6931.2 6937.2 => 13.9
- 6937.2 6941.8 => 13.6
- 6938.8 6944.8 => 13.2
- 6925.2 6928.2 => 13.7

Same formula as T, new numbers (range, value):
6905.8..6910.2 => 13.8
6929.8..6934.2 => 13.9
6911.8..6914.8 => 13.9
